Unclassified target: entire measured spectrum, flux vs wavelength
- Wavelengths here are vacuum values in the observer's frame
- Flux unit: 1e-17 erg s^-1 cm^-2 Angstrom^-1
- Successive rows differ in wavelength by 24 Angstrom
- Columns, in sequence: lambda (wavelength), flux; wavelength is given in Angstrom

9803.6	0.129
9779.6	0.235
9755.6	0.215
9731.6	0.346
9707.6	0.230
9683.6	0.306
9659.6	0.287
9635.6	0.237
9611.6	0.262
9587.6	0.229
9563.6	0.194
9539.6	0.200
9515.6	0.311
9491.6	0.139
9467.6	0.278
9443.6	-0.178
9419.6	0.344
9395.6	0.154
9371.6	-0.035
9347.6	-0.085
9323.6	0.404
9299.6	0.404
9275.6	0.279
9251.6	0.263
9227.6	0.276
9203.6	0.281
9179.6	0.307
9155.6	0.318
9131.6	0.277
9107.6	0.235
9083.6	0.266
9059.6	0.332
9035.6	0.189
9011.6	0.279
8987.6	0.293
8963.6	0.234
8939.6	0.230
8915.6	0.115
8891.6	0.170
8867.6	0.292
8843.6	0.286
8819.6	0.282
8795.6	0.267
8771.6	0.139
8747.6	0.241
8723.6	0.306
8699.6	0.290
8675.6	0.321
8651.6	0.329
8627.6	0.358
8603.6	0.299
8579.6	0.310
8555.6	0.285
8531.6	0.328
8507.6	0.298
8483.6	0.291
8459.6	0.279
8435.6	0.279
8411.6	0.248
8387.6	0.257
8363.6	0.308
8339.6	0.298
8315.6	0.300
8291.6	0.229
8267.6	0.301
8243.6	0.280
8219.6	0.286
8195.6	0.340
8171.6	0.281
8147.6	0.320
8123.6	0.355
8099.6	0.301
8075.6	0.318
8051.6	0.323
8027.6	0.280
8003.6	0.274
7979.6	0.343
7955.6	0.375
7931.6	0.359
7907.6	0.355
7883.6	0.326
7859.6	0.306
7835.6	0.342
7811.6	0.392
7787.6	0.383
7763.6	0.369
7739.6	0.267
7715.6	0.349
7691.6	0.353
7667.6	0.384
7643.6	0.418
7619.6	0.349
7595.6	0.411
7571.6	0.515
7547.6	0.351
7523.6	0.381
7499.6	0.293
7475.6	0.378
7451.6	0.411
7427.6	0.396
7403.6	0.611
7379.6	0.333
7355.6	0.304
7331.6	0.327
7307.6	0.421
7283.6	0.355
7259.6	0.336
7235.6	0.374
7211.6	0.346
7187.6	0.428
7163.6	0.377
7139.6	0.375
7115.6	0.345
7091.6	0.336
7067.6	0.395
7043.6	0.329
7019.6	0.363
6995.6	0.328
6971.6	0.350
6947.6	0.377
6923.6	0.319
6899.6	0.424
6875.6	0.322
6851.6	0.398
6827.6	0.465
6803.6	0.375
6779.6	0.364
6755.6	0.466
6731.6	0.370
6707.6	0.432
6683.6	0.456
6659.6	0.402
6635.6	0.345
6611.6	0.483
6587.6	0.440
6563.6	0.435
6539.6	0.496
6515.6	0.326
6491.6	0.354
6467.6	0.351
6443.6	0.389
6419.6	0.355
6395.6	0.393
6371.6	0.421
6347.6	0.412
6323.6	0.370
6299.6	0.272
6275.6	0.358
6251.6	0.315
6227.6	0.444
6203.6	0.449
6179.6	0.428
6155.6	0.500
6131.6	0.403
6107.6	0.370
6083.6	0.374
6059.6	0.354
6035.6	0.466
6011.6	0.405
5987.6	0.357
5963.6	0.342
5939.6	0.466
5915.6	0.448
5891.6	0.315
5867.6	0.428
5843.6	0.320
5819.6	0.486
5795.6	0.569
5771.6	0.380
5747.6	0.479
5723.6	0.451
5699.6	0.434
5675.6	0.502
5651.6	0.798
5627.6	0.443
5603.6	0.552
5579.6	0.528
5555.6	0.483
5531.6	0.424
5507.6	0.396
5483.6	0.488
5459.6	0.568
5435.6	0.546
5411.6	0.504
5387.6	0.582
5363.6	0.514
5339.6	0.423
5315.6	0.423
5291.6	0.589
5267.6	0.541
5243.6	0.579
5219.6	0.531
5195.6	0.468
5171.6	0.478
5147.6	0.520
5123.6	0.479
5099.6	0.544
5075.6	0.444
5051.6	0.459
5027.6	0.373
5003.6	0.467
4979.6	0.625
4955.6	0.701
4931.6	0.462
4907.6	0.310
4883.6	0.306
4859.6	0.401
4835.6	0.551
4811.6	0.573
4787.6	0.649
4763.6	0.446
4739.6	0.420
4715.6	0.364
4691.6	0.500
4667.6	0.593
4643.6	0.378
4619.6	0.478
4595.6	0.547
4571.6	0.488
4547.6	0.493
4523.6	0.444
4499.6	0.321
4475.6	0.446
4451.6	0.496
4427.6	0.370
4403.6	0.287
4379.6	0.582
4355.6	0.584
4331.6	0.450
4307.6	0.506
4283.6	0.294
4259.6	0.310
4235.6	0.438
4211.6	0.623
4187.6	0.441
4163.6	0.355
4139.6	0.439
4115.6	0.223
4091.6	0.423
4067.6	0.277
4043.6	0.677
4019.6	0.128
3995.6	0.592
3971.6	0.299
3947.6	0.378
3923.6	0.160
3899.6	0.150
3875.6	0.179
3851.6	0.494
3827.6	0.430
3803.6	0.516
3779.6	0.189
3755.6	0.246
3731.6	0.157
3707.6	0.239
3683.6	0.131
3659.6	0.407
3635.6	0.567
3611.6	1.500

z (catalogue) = 0.13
